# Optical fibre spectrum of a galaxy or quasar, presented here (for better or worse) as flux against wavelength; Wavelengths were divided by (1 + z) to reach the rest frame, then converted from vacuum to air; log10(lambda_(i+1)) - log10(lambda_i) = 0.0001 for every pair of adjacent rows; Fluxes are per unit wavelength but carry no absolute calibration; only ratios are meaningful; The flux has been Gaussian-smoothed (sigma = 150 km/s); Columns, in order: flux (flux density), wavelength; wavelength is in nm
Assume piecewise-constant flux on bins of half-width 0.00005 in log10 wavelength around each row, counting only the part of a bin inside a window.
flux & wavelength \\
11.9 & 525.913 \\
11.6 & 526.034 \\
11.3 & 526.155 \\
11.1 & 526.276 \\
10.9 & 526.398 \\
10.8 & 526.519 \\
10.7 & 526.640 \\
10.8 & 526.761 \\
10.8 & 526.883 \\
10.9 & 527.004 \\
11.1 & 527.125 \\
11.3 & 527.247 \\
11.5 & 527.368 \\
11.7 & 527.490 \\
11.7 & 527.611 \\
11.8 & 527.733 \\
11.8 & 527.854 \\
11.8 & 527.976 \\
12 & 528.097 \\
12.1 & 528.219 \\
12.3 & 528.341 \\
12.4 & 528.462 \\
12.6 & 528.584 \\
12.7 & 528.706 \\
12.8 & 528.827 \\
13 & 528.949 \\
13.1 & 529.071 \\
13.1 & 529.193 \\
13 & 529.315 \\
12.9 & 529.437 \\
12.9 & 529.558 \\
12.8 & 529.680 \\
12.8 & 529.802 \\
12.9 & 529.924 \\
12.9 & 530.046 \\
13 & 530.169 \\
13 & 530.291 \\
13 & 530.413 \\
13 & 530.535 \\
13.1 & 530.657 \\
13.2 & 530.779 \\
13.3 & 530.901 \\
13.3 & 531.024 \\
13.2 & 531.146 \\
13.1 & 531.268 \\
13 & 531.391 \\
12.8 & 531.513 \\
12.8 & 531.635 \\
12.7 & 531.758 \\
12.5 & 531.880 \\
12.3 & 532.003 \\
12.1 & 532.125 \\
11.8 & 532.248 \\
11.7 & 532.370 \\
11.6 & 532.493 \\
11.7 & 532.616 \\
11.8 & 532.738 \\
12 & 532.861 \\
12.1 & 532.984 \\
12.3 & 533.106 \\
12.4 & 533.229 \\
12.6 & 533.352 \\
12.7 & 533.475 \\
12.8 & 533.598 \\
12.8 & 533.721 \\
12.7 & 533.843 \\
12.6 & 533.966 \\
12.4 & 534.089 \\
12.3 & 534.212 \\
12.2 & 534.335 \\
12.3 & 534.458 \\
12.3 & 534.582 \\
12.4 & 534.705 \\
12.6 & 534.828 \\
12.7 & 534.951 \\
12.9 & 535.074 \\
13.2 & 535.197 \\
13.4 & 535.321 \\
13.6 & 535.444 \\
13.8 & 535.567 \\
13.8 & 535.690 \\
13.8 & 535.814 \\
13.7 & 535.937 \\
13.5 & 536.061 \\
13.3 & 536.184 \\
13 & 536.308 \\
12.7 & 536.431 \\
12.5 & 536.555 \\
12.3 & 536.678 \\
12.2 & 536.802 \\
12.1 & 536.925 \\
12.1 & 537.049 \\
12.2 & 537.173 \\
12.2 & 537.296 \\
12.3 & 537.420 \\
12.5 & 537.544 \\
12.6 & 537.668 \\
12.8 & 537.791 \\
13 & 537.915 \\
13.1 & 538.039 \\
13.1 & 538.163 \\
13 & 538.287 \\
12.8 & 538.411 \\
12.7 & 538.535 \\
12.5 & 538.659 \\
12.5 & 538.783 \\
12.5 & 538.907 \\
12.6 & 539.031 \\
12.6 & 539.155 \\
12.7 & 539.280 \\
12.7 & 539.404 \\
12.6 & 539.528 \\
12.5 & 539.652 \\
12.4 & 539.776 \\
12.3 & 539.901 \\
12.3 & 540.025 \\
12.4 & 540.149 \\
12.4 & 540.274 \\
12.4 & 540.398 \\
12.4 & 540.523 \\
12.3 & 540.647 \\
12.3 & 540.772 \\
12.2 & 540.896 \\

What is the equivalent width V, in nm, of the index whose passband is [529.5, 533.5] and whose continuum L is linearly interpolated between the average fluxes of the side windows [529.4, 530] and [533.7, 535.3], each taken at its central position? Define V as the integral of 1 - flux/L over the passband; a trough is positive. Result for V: 0.05 nm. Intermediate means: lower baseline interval 12.9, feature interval 12.6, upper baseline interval 12.6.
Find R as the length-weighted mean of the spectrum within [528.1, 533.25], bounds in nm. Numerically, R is 12.6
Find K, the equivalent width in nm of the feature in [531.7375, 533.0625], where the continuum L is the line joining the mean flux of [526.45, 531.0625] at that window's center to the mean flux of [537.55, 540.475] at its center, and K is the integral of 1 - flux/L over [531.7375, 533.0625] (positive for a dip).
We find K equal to 0.04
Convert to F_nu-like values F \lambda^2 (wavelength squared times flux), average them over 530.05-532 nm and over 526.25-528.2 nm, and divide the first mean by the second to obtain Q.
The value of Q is 1.16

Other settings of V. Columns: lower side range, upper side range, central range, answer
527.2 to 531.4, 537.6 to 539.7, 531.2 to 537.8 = 0.042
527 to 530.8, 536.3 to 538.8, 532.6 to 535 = 0.025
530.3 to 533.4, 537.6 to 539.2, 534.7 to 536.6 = -0.081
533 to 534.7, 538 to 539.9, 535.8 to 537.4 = -0.015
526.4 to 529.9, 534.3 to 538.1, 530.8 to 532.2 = -0.053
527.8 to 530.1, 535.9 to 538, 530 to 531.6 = -0.055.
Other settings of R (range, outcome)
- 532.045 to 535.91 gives 12.6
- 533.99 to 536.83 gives 12.9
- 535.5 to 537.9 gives 12.8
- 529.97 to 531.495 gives 13.1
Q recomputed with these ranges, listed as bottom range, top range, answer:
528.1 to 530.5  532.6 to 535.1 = 0.99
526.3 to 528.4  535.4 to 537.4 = 1.17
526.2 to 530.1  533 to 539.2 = 1.09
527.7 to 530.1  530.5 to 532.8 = 1.01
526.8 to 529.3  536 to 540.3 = 1.09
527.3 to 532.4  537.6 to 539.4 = 1.04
